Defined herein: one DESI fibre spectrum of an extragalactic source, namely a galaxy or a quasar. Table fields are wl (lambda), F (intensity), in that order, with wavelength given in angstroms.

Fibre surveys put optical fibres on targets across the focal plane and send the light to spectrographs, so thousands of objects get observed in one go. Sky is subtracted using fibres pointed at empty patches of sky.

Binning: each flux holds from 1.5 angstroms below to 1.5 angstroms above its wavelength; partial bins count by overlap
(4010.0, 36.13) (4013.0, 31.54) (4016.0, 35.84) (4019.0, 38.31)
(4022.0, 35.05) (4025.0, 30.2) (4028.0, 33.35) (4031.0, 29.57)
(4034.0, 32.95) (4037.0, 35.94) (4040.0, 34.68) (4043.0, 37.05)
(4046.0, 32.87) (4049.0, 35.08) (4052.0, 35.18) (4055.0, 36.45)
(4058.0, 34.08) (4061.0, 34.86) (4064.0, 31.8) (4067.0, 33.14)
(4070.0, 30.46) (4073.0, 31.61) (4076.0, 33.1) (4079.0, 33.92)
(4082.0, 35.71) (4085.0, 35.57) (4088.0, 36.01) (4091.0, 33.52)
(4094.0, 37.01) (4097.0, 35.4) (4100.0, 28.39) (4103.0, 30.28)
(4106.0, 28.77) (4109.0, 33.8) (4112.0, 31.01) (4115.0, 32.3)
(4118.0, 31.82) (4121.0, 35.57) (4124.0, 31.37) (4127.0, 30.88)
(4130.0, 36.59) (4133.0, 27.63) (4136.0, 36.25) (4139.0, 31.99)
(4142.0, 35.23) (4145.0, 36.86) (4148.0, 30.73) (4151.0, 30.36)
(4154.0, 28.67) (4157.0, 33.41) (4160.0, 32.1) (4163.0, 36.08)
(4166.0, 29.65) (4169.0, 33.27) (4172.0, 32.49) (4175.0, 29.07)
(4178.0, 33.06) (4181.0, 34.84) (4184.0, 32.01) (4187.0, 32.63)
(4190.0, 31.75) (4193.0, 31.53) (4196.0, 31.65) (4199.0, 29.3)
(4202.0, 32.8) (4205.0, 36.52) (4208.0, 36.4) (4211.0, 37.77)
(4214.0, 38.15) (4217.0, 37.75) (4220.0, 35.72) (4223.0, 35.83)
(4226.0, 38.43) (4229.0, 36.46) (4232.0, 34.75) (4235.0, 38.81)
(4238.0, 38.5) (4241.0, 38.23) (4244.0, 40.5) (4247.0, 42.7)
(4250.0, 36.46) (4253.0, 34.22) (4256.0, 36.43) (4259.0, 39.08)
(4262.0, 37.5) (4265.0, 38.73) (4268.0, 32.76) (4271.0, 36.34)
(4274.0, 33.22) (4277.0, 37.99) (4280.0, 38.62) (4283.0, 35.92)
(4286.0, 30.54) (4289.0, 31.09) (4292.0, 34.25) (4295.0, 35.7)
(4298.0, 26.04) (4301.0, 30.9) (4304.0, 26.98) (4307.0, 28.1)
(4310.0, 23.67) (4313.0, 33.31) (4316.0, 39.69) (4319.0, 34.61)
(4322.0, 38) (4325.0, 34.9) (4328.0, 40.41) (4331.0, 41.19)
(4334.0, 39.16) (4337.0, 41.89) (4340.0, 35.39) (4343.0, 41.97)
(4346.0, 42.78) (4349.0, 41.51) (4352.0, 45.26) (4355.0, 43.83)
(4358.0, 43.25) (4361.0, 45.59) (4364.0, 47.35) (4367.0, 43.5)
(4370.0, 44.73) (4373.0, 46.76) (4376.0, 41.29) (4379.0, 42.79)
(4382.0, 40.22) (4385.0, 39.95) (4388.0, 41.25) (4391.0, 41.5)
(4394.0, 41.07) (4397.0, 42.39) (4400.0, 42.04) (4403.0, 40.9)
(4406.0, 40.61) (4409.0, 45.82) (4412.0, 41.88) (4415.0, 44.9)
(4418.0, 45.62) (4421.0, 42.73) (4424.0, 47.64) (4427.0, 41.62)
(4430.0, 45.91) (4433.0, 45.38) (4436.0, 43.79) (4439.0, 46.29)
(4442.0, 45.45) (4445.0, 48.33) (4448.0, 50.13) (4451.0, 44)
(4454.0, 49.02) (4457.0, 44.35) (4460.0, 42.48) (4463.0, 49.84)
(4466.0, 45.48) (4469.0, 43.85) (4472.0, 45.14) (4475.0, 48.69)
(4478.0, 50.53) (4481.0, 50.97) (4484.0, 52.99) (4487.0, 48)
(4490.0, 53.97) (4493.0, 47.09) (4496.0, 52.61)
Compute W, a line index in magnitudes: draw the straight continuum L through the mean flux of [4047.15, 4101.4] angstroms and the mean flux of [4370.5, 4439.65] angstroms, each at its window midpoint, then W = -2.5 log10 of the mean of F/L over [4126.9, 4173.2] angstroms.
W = 0.11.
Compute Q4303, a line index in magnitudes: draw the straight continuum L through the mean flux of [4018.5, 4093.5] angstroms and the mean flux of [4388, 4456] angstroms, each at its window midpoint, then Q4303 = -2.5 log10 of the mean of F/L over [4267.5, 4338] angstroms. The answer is 0.19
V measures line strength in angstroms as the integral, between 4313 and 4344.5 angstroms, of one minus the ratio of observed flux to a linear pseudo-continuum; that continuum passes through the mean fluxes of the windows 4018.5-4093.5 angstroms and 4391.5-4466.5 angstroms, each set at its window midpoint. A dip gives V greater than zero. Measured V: 2.5 angstroms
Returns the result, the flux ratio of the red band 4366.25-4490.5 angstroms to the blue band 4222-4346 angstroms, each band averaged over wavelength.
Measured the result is 1.25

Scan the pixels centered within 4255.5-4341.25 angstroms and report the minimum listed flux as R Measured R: 23.67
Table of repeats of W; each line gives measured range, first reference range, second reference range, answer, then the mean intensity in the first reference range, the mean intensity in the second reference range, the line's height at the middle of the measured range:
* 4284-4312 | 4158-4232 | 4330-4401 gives 0.29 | 34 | 42.4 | 39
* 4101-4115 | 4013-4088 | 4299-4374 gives 0.13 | 34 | 38.9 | 35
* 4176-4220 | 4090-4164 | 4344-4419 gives 0.05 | 32.6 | 43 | 35.5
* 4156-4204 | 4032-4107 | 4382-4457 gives 0.15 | 33.8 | 44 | 37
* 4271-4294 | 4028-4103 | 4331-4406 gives 0.15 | 33.8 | 42.3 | 39.9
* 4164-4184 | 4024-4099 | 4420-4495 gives 0.17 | 34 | 47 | 37.7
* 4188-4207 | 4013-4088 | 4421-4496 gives 0.20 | 34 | 47.1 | 38.7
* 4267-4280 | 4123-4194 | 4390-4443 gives 0.06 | 32.4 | 43.6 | 37.4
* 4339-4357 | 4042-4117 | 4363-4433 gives -0.01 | 33.5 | 43.2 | 41.6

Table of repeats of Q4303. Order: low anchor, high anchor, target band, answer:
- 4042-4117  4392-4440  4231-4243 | 0.011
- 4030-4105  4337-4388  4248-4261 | 0.076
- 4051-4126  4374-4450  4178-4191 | 0.107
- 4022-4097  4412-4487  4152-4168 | 0.164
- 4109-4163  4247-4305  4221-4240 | -0.096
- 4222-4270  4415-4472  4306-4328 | 0.195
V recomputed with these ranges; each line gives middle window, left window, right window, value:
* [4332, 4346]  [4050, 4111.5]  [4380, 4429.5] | 0.2 angstroms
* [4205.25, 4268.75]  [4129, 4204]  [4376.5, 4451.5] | -3.3 angstroms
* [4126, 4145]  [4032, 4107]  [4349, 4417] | 1.2 angstroms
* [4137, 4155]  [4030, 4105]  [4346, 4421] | 1.8 angstroms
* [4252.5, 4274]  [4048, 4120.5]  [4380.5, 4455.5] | 1.5 angstroms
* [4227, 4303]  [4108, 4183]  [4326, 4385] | 4.6 angstroms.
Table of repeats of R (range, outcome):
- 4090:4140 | 27.63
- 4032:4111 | 28.39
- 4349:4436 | 39.95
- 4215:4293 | 30.54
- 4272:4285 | 33.22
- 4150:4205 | 28.67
